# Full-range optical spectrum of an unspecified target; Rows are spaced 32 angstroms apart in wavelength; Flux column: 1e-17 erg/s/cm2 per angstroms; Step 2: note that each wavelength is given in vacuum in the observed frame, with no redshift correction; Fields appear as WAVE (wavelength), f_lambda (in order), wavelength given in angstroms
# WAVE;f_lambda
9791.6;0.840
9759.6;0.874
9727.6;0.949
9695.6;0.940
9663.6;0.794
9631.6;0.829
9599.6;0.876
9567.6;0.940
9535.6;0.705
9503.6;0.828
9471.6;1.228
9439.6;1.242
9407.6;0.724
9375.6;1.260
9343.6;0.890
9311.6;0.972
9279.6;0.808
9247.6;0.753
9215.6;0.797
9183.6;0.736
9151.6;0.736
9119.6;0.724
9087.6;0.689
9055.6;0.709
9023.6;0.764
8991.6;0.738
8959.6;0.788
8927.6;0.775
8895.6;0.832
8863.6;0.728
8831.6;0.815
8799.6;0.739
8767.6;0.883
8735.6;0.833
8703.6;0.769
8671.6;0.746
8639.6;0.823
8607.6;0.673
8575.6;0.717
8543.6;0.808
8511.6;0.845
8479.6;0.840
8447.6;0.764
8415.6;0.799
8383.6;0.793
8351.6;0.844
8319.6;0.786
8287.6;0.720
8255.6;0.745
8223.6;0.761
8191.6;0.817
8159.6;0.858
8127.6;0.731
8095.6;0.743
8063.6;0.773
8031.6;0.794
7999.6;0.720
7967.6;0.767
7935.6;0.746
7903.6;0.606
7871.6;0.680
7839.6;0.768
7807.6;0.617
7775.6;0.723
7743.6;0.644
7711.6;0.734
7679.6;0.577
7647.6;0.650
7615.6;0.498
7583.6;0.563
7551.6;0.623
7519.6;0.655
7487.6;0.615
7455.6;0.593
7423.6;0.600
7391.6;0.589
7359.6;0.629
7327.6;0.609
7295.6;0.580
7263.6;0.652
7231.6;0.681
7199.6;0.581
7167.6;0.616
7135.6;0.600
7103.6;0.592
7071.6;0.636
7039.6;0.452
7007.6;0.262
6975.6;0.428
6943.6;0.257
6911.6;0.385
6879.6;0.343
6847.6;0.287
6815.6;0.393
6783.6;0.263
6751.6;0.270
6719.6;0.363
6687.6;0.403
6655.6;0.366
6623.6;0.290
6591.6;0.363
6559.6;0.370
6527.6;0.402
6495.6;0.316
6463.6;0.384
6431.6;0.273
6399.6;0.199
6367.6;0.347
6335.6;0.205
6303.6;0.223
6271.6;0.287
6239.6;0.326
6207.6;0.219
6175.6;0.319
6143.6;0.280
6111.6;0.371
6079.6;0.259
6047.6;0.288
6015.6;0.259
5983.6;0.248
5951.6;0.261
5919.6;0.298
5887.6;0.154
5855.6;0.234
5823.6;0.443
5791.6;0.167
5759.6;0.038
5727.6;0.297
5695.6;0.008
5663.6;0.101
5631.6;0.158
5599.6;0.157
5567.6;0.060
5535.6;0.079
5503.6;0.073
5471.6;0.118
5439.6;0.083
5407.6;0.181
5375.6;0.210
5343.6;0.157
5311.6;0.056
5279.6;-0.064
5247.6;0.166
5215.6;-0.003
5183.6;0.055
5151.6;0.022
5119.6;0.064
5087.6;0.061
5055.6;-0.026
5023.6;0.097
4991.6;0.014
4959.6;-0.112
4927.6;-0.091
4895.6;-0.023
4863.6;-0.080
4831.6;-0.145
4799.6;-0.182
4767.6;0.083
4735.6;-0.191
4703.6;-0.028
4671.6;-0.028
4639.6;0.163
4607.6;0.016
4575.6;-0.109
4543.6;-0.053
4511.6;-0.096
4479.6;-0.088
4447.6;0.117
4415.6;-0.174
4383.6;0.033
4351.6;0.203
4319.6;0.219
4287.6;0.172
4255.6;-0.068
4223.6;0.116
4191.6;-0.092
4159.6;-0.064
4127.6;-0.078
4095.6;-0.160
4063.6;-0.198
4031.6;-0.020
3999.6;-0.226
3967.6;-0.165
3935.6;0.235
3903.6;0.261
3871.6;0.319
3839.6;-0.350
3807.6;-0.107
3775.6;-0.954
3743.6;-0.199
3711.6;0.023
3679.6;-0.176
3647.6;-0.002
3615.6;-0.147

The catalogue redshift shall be 0.766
